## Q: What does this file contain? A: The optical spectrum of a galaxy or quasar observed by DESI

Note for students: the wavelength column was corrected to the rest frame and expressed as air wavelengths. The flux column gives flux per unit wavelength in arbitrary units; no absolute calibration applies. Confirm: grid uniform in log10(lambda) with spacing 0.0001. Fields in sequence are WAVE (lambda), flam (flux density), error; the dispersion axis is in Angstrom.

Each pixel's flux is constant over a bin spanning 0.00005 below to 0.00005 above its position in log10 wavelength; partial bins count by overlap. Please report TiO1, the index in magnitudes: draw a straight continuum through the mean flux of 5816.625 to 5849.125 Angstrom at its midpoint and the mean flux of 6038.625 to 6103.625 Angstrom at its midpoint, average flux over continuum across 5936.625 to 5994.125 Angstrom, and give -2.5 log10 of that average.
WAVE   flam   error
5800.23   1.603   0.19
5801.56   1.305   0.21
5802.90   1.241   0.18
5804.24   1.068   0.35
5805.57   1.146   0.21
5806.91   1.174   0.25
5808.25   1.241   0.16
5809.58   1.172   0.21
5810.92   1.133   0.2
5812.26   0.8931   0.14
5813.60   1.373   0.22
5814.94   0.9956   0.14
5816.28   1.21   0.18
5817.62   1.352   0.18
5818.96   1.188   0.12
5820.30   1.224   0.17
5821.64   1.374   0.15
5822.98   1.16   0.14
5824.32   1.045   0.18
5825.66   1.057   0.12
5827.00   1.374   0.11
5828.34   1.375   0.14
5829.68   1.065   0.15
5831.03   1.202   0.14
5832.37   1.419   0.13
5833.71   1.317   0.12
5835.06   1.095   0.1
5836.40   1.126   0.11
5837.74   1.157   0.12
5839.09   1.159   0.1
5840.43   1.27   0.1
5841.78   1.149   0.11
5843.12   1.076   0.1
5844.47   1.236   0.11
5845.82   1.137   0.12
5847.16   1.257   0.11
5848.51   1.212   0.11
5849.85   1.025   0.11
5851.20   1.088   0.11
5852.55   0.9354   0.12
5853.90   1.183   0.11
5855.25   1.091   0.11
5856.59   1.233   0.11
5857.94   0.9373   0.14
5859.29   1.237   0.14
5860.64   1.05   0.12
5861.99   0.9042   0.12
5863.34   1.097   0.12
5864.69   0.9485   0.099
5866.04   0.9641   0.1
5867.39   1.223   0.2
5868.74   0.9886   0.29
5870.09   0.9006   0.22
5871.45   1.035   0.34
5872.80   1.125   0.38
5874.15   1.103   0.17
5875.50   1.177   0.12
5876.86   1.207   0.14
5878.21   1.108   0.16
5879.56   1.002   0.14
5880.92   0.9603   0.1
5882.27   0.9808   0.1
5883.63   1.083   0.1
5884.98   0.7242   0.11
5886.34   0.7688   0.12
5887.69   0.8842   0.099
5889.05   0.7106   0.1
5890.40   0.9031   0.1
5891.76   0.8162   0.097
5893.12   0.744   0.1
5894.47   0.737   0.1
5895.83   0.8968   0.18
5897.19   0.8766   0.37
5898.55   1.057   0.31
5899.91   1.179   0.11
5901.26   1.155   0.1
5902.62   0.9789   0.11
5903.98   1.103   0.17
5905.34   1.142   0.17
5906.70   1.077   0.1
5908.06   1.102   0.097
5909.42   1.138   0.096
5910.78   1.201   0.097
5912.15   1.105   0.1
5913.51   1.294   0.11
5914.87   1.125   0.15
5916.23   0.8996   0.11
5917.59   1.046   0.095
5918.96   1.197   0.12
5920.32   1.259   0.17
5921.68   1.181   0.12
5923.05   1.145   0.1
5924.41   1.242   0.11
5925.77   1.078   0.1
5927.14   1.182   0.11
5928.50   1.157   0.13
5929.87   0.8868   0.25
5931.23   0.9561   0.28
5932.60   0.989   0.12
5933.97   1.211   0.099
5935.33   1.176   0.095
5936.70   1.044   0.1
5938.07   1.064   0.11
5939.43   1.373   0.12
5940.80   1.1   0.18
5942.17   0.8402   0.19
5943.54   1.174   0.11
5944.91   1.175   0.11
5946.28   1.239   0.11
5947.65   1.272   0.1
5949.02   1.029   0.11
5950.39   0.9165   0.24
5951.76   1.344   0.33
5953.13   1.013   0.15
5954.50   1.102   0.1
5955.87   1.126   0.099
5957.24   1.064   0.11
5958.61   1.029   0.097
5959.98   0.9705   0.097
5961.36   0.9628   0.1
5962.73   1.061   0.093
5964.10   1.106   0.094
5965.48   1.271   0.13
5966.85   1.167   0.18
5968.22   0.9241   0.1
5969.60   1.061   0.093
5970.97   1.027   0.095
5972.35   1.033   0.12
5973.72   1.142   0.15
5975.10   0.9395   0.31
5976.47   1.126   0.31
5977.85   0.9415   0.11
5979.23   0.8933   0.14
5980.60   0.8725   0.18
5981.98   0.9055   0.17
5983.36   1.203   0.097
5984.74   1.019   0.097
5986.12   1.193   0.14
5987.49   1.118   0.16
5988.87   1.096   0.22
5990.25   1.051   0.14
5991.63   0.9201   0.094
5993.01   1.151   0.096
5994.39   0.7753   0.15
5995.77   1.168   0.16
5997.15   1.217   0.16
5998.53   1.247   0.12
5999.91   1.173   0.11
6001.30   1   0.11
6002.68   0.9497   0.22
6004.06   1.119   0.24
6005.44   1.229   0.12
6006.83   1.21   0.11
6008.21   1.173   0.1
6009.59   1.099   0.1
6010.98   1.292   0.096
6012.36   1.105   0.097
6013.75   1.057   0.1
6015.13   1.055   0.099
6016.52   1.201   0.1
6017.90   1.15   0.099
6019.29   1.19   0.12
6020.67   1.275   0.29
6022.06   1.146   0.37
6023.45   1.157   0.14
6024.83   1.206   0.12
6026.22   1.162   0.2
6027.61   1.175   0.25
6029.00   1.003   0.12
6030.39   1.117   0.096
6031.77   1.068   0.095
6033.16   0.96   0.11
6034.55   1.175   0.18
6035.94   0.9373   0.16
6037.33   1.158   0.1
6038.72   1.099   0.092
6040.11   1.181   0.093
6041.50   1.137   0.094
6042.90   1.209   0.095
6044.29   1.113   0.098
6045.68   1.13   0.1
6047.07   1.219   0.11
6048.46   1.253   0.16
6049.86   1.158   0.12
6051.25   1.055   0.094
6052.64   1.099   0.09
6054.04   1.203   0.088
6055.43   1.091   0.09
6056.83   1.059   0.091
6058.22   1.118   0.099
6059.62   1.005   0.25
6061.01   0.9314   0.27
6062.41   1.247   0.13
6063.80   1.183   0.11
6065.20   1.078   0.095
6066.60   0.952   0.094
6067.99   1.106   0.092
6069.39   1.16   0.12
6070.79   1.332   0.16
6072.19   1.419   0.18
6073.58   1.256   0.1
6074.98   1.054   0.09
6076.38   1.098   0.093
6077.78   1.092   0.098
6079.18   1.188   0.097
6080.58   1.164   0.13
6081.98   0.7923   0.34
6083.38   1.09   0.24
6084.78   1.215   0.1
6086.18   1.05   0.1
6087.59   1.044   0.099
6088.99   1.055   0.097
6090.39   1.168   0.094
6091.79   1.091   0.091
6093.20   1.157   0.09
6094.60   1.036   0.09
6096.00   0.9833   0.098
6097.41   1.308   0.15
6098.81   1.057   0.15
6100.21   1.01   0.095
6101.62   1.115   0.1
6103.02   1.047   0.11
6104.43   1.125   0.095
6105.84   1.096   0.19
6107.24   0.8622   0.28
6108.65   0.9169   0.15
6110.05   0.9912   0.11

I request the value 0.09 mag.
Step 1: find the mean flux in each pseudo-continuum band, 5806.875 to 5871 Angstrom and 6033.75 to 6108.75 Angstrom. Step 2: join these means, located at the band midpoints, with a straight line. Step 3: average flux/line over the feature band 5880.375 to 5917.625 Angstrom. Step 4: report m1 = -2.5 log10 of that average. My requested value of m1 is 0.15 mag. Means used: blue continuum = 1.15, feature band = 0.988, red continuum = 1.11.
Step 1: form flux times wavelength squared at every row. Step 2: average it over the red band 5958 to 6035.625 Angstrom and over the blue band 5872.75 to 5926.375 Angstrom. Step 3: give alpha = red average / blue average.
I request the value 1.1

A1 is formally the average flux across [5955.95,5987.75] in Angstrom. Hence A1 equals 1.05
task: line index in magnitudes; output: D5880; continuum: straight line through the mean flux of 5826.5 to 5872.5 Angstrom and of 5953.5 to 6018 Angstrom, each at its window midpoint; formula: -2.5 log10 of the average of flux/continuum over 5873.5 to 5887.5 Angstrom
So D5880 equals 0.11 mag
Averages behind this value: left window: 1.13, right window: 1.08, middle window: 1.01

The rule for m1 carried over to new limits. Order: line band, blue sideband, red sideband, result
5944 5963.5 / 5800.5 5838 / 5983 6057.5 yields 0.05 mag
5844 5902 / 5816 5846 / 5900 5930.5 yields 0.15 mag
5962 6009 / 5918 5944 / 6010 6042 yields 0.05 mag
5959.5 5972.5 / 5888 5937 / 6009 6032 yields 0.04 mag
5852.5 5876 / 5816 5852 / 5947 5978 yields 0.10 mag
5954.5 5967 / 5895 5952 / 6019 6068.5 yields 0.03 mag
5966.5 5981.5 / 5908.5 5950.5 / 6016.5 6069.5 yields 0.12 mag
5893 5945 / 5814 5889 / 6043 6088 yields 0.03 mag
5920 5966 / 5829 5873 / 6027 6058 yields 0.01 mag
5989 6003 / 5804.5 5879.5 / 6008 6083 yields 0.06 mag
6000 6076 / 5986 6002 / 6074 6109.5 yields -0.05 mag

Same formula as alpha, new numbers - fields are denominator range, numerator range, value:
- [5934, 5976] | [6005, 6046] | 1.07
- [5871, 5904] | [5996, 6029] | 1.24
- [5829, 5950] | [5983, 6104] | 1.09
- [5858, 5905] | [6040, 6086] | 1.22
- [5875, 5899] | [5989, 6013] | 1.25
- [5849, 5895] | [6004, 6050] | 1.21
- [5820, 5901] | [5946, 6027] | 1.07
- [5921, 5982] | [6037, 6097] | 1.08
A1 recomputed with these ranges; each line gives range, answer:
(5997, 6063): 1.13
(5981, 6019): 1.11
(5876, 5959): 1.06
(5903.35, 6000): 1.09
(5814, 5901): 1.08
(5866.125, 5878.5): 1.09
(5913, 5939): 1.11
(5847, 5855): 1.11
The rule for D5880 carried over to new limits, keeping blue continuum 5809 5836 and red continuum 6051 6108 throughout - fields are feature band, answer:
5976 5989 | 0.11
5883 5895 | 0.39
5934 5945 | 0.03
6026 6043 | 0.02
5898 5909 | 0.07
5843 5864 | 0.08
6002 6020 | -0.01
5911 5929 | 0.01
